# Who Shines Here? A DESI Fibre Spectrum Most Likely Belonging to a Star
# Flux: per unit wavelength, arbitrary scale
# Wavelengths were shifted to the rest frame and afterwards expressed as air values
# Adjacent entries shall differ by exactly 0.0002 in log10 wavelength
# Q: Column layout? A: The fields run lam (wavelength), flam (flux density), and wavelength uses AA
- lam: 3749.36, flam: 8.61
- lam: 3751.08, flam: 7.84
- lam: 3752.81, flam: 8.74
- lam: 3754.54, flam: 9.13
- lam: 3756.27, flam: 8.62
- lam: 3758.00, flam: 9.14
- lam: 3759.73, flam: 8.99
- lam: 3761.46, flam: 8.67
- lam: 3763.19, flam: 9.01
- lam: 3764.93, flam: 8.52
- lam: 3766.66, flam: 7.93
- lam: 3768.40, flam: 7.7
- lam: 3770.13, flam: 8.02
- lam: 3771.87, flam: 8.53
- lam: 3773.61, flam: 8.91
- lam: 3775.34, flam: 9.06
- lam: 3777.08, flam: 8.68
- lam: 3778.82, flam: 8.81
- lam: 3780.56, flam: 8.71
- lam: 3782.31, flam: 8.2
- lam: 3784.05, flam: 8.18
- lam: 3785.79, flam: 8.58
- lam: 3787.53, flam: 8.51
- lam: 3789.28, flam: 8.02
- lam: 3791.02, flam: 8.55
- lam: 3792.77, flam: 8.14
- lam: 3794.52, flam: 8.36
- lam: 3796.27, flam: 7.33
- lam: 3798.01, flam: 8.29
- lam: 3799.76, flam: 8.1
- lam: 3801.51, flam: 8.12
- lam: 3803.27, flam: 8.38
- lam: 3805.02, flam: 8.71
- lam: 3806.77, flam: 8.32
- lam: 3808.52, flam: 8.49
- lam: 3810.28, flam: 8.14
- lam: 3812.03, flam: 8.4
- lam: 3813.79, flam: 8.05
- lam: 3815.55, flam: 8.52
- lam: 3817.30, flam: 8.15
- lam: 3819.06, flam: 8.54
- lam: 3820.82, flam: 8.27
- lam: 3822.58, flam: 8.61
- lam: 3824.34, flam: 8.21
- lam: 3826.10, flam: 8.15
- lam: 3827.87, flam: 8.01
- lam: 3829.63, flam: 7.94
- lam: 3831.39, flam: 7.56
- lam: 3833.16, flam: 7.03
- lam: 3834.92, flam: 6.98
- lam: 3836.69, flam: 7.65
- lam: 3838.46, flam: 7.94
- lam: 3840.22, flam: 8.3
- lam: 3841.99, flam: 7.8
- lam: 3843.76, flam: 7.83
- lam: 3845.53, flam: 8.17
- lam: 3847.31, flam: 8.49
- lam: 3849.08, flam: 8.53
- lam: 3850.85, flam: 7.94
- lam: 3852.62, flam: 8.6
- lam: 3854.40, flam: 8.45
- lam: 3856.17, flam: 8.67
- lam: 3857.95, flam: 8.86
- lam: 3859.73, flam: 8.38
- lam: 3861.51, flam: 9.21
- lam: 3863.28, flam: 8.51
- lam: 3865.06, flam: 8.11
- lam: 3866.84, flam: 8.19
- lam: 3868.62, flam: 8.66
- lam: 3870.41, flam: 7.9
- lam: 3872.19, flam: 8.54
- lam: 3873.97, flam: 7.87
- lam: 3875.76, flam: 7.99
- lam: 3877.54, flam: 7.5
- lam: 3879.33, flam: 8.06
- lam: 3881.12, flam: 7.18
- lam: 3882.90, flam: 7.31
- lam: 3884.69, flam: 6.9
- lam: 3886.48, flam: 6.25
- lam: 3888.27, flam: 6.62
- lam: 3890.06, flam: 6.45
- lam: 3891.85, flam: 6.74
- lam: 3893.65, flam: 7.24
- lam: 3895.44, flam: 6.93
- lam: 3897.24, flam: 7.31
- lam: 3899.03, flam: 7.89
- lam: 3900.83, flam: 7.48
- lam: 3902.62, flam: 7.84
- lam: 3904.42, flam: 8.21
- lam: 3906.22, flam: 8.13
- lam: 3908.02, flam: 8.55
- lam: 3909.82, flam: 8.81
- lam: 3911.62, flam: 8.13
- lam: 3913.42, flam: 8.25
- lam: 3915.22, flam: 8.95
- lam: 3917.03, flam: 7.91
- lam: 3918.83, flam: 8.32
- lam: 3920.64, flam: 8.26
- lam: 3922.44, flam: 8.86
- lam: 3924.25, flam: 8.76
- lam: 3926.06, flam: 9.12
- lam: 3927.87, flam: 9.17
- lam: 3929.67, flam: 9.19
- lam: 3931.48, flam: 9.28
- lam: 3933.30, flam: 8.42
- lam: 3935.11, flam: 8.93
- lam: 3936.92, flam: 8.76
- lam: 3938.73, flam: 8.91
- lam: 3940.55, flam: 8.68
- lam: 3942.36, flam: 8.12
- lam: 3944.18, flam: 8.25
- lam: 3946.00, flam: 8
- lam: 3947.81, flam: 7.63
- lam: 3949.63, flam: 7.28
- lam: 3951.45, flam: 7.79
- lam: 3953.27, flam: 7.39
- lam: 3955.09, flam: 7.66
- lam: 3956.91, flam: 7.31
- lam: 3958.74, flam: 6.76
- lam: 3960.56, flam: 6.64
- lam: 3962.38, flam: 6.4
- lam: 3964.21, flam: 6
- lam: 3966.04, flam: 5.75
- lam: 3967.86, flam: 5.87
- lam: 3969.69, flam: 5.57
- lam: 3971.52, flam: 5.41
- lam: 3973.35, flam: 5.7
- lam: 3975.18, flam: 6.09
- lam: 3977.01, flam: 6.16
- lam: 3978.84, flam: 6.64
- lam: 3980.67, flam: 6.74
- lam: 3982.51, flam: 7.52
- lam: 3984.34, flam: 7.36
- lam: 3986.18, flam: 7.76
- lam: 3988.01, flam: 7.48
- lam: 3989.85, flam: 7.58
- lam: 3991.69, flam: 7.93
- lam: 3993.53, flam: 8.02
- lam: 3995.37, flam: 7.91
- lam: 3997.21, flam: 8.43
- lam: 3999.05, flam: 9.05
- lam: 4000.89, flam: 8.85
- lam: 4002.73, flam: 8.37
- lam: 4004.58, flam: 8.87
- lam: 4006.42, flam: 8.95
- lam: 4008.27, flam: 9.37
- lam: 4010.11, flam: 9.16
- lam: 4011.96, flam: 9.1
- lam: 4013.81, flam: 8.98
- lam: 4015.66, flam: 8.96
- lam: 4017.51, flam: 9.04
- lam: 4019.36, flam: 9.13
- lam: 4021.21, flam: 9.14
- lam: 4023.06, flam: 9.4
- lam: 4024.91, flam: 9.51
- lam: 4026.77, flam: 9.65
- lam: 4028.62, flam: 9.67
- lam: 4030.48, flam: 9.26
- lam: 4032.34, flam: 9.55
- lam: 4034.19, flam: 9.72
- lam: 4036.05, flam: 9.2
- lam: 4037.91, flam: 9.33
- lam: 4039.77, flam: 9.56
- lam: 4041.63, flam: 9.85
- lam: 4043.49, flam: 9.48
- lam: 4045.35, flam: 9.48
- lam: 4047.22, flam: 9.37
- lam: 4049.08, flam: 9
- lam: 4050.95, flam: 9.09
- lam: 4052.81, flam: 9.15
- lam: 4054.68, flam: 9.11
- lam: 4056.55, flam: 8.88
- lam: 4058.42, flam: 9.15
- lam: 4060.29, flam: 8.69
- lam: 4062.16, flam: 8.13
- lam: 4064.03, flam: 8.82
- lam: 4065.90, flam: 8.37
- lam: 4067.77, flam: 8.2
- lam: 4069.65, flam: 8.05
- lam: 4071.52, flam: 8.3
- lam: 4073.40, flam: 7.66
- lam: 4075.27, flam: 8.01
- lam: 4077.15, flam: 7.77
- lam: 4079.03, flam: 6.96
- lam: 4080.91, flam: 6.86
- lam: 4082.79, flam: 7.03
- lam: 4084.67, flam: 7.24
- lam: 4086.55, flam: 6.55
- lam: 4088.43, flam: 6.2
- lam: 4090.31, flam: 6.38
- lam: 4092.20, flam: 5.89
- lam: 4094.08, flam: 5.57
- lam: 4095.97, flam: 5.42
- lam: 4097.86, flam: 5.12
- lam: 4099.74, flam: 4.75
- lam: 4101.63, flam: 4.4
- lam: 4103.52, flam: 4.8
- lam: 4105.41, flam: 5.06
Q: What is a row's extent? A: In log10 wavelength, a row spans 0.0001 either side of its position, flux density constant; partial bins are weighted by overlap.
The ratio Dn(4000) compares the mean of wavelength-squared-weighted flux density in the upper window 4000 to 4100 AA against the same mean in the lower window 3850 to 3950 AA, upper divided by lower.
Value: 1.11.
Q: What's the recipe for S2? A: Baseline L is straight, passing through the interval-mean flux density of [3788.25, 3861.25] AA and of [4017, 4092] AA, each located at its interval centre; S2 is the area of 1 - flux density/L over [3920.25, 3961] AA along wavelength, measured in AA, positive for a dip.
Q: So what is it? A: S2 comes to 0.6 AA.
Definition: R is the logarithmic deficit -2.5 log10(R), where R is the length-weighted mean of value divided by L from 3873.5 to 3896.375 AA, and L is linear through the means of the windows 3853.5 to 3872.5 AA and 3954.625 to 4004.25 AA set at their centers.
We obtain 0.155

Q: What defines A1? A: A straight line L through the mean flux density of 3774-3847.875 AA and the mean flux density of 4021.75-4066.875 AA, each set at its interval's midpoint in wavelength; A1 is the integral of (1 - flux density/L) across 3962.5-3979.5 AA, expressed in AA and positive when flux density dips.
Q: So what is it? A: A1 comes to 5.7 AA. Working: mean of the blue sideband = 8.2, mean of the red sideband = 9.22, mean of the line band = 5.92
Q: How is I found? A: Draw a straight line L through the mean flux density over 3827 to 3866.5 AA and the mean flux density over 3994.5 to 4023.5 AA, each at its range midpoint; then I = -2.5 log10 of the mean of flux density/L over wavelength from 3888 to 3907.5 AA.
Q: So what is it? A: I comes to 0.14 mag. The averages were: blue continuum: 8.14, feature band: 7.4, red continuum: 8.92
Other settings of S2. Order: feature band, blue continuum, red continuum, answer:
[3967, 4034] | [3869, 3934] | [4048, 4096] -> -2.60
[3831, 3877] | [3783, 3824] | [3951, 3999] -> -1.57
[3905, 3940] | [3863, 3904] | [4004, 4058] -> -2.93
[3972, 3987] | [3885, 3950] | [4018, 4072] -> 3.31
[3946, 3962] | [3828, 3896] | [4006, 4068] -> 2.28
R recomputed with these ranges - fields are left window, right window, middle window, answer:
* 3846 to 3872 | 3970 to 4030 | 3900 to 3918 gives 0.02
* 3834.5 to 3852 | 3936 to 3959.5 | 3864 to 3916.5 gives 0.03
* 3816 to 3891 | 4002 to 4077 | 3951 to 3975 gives 0.31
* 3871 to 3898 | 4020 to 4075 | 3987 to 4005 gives 0.03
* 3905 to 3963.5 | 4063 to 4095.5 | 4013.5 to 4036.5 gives -0.22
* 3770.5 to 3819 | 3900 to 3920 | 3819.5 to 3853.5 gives 0.04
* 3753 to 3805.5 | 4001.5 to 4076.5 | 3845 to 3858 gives 0.02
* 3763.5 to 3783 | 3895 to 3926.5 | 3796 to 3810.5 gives 0.02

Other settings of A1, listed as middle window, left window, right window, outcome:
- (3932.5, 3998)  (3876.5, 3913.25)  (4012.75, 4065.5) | 8.0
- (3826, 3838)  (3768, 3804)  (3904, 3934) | 1.2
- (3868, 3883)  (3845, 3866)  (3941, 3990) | 0.6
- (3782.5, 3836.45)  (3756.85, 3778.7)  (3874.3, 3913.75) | 0.7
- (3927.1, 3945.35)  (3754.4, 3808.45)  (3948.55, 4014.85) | -2.6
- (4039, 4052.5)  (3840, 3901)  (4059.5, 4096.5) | -3.6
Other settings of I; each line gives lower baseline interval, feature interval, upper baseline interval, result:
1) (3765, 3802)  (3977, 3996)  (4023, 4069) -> 0.21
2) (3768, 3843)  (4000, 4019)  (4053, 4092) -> -0.14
